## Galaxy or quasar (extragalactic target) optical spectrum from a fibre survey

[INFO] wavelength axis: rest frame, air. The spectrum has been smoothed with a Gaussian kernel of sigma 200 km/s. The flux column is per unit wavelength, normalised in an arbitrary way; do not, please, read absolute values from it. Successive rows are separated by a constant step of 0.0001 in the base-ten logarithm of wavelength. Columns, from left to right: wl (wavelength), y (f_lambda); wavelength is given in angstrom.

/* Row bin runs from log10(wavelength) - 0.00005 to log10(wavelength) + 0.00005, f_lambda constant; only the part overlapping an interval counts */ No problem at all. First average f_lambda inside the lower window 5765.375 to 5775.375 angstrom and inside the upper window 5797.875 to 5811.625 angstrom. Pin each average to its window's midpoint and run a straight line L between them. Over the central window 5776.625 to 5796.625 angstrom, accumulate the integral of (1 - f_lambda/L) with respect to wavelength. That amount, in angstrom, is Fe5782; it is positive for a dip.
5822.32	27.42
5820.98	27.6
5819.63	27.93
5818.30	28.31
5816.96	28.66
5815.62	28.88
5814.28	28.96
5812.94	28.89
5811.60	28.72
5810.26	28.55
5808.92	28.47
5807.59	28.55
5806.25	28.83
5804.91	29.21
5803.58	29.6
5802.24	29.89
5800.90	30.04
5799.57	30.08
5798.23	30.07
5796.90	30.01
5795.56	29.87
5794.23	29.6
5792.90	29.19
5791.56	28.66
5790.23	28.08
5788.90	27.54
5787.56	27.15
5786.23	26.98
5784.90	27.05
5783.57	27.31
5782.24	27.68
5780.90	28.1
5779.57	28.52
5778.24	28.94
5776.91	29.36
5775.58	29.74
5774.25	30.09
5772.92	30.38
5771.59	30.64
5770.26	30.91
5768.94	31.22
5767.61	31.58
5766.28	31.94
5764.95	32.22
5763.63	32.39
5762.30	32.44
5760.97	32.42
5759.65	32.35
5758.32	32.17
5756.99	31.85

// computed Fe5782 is 1.2 angstrom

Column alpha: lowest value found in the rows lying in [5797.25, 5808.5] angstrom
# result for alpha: 28.55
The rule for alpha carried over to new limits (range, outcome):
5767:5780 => 28.52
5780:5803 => 26.98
